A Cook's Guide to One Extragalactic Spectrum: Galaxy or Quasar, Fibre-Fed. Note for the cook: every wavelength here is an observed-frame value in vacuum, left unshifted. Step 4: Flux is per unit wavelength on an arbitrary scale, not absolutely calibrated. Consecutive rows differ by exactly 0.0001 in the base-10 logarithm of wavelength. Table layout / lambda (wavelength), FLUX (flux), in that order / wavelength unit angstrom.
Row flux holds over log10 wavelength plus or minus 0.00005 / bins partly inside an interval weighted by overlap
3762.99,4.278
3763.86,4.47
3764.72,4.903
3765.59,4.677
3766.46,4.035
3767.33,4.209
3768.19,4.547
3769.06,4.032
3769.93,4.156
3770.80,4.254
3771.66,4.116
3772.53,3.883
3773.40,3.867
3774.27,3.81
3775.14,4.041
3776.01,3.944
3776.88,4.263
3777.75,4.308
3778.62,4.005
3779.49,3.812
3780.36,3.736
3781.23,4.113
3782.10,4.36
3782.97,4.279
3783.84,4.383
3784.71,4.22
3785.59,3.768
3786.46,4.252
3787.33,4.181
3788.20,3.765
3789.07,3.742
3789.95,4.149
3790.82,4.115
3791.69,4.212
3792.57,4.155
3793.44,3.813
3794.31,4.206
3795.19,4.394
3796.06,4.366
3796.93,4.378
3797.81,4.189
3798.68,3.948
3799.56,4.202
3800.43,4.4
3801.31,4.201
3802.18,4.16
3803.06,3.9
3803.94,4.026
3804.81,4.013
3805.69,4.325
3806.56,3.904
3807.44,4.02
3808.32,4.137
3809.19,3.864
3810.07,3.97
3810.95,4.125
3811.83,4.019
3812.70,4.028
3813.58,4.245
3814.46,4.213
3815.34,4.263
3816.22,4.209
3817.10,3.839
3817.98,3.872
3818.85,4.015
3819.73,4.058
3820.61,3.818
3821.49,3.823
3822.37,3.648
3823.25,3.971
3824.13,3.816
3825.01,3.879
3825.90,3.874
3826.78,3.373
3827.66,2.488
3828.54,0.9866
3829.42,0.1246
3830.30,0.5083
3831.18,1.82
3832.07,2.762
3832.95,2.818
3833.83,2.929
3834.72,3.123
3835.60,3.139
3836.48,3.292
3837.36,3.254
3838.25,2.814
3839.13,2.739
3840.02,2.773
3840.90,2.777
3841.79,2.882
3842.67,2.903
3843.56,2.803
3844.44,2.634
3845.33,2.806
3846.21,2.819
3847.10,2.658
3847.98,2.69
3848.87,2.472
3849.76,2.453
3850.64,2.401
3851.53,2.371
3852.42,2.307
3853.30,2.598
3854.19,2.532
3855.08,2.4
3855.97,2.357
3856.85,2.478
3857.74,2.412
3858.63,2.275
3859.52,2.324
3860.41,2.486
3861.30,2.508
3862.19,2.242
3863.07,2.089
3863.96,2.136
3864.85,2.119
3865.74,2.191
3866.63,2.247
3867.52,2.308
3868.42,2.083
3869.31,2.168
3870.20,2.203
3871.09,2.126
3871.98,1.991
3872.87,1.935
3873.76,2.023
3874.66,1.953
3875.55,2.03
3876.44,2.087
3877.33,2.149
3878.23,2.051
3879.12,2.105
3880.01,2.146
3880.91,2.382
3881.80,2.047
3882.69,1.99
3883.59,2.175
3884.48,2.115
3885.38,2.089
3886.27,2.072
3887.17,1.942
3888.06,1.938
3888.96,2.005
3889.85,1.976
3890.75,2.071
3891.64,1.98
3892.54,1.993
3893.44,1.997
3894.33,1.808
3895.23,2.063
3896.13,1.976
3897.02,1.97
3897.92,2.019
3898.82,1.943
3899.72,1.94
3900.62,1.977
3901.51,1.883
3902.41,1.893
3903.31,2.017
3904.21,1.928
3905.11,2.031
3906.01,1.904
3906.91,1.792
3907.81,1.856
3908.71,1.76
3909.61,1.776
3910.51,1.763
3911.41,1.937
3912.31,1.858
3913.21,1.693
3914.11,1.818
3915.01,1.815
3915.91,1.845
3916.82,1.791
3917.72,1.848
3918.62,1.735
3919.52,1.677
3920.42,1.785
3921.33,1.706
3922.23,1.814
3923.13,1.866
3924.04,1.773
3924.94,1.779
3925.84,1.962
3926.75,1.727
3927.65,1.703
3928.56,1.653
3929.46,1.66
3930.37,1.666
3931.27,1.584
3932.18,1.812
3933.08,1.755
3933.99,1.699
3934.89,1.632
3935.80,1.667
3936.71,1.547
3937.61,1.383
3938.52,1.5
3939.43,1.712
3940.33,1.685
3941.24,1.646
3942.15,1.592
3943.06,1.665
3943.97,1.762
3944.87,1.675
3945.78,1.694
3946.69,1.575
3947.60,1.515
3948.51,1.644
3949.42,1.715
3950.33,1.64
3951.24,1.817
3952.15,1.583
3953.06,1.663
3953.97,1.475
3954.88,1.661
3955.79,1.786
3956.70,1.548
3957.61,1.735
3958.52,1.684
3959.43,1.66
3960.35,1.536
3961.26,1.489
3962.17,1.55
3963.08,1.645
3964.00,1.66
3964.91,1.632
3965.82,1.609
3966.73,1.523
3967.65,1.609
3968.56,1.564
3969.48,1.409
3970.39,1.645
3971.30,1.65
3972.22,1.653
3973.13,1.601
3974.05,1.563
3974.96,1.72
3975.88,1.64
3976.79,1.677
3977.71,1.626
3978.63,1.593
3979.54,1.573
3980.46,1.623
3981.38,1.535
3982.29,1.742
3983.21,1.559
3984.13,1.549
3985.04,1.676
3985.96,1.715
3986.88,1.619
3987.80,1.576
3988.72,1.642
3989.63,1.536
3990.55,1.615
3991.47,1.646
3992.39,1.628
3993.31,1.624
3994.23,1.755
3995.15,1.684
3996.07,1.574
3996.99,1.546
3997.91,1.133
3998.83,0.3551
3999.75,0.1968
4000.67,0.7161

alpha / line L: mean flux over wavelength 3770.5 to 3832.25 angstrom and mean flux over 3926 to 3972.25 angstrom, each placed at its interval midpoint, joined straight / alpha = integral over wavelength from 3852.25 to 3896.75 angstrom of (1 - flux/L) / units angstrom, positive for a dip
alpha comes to 9.6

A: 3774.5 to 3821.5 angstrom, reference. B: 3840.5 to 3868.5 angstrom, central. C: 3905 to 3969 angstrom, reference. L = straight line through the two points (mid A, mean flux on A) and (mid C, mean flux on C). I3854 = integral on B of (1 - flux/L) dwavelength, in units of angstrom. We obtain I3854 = 5.9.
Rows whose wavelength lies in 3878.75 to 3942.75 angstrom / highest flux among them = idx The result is 2.382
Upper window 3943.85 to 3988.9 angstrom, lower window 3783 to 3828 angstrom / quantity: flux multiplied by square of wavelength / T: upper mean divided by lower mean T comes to 0.4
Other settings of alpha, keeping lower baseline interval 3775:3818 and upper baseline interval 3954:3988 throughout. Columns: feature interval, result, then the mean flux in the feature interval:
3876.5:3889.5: 3.56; 2.09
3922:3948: 5.48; 1.68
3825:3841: 4.52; 2.57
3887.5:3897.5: 2.76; 1.98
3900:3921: 5.38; 1.84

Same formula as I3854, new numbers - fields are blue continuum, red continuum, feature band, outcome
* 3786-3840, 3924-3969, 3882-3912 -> 5.4 angstrom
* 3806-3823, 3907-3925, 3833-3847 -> 2.2 angstrom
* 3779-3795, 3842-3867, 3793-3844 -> -2.7 angstrom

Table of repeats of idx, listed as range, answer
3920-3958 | 1.962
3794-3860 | 4.4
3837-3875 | 3.254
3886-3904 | 2.072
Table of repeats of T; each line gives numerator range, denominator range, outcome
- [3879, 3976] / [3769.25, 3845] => 0.51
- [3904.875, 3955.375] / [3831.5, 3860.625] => 0.67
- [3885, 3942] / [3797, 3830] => 0.51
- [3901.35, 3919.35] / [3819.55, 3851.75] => 0.68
